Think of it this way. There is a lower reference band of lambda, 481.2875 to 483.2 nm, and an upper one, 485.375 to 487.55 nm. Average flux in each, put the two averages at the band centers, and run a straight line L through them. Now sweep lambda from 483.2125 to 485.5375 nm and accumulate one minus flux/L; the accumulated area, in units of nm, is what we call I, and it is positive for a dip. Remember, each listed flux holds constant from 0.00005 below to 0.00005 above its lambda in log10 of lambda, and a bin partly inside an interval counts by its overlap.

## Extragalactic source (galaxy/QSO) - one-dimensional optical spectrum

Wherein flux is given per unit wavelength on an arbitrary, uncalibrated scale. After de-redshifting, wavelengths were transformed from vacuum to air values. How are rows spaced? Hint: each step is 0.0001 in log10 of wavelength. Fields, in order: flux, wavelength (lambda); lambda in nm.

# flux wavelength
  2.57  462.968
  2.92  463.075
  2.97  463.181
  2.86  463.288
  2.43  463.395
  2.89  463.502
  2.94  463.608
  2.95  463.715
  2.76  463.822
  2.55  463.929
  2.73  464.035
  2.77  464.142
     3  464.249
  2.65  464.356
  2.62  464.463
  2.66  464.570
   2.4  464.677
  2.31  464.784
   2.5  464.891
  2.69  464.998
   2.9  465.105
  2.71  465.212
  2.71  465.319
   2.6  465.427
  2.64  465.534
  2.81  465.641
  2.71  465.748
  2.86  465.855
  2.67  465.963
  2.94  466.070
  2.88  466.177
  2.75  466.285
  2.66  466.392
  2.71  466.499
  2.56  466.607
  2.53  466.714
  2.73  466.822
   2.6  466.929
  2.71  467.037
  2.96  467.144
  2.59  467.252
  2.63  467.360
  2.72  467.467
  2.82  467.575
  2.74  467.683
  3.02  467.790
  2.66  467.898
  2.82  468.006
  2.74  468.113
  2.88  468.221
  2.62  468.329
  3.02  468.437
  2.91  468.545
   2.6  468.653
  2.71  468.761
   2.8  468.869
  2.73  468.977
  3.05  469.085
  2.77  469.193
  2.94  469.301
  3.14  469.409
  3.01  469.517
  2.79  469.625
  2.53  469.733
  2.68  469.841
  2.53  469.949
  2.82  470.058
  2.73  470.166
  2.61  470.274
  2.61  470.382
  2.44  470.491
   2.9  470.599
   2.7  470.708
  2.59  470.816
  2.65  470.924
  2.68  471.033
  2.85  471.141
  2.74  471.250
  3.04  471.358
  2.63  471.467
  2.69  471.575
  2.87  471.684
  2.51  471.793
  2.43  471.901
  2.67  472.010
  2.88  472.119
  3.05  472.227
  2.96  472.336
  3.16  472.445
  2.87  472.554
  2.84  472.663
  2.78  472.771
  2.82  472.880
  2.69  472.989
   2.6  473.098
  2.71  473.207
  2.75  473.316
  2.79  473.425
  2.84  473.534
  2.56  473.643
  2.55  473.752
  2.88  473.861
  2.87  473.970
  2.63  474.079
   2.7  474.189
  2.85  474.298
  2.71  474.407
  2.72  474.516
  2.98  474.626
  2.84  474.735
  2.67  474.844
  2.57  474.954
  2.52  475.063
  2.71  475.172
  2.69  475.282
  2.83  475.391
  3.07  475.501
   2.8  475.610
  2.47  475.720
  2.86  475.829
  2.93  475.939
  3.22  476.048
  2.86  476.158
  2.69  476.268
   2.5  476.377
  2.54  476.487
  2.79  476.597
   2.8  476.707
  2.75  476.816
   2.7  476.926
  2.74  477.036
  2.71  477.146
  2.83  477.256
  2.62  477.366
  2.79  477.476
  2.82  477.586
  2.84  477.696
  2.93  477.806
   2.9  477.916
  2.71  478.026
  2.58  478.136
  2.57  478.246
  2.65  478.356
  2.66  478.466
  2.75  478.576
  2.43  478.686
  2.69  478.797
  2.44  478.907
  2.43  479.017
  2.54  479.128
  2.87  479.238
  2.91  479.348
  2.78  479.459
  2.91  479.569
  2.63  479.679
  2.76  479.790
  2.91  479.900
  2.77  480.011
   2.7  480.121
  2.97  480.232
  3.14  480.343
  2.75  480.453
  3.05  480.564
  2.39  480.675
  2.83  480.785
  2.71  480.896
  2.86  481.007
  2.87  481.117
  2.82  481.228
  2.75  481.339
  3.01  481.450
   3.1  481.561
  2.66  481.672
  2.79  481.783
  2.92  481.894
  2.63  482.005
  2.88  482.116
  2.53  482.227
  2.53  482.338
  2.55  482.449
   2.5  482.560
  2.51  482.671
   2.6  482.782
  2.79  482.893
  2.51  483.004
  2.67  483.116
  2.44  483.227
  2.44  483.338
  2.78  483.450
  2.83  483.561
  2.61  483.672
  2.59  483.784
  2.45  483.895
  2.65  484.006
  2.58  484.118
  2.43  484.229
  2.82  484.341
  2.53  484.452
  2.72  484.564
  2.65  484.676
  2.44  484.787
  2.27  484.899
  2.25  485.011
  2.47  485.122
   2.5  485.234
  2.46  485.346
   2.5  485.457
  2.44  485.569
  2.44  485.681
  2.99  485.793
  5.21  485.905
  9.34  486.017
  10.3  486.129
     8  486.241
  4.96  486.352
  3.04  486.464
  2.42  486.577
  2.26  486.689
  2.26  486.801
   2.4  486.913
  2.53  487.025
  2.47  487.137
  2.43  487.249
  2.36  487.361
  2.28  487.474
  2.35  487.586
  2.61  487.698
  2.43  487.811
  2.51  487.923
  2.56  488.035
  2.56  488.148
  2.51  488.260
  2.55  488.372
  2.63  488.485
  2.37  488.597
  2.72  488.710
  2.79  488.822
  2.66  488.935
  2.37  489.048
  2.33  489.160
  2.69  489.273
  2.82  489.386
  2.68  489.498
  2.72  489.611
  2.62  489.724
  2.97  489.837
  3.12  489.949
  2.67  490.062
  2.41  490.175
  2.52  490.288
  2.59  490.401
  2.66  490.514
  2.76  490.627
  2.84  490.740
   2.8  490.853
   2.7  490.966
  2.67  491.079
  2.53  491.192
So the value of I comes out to 0.50 nm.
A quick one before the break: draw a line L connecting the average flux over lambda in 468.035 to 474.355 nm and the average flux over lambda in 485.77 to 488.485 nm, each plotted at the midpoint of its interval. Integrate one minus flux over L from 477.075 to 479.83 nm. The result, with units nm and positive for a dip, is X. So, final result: 0.36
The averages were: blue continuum 2.77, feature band 2.71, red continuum 3.54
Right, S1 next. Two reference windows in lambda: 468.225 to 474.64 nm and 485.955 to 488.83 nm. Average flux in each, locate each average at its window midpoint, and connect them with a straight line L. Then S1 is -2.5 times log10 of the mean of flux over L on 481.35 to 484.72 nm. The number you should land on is 0.21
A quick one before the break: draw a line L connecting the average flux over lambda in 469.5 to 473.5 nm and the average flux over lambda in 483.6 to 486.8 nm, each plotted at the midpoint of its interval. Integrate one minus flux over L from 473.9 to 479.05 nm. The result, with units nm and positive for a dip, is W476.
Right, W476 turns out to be 0.437 nm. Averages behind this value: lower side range 2.74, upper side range 3.42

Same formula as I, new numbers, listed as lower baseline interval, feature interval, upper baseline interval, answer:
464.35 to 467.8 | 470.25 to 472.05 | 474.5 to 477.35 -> 0.03 nm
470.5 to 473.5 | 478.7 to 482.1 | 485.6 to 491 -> 0.18 nm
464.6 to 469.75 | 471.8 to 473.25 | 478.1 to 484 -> -0.03 nm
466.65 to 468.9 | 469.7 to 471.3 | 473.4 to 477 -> 0.05 nm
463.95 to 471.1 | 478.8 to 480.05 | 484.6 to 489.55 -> 0.10 nm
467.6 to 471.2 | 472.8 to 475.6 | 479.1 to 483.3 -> 0.02 nm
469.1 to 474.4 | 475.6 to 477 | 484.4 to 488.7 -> 0.06 nm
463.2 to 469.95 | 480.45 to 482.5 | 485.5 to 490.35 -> 0.17 nm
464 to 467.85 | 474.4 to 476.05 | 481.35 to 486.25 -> 0.07 nm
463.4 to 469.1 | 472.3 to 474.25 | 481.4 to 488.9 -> 0.02 nm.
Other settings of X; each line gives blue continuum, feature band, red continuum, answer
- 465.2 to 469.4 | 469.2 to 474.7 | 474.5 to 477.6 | 0.00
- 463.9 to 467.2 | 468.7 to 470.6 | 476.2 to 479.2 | -0.05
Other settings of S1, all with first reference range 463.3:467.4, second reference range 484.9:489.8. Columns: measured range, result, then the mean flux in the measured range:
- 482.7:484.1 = 0.16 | 2.61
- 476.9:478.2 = 0.06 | 2.76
